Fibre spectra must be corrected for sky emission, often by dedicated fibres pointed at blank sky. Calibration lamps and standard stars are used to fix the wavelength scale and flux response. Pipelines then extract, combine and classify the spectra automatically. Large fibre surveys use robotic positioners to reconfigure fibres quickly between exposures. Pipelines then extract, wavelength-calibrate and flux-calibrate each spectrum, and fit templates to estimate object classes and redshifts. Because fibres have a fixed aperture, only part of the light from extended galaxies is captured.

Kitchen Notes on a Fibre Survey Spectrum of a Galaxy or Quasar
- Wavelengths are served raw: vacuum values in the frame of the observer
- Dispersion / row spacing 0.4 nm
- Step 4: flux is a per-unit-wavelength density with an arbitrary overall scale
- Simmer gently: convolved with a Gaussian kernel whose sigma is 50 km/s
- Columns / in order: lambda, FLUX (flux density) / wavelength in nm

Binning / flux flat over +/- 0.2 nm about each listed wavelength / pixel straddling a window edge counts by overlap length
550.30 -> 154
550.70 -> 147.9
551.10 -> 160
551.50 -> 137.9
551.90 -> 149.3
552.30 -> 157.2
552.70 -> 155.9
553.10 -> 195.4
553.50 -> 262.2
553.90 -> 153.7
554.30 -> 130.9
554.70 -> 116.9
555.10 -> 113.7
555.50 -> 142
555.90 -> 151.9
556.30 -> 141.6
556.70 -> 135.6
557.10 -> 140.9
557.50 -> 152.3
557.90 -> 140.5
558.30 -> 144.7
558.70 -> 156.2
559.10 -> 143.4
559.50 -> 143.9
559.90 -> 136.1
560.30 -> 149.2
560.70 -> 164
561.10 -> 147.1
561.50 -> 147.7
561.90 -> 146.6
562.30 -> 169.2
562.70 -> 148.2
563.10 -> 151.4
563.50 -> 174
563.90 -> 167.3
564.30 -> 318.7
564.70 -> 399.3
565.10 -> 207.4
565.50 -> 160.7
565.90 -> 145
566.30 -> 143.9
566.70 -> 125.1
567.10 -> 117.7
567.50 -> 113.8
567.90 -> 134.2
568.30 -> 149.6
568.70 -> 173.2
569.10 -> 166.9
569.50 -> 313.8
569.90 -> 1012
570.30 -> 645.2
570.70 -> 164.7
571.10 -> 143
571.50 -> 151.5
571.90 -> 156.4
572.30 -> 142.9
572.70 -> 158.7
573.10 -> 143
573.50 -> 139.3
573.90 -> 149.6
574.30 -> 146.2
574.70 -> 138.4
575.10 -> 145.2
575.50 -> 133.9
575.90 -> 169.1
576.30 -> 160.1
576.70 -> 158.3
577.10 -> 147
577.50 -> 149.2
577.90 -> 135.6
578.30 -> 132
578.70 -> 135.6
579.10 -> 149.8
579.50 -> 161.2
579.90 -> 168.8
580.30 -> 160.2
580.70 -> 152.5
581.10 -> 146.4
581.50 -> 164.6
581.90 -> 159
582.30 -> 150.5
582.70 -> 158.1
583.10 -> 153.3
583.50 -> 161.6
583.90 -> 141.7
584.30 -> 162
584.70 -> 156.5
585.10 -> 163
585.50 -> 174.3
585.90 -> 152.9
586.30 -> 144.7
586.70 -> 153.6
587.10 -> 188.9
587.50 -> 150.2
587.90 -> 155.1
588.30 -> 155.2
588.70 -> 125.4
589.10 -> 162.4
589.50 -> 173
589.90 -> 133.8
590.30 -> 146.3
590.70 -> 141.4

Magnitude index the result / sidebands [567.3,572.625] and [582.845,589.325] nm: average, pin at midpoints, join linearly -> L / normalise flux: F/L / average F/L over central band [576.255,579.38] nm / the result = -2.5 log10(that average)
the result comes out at 0.41 mag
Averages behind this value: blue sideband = 264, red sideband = 156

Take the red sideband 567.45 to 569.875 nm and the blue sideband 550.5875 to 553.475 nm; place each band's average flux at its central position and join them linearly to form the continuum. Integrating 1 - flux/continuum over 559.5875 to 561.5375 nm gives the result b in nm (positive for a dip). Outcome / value 0.521 nm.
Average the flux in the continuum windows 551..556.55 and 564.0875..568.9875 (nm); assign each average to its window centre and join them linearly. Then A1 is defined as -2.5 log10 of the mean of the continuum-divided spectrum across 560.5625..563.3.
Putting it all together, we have 0.13 mag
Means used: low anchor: 155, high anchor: 182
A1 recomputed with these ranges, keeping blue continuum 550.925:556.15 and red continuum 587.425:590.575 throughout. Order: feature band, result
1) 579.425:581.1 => -0.053 mag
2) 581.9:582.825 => -0.028 mag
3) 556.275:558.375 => 0.092 mag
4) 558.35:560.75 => 0.052 mag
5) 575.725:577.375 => -0.042 mag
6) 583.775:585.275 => -0.040 mag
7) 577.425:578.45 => 0.103 mag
